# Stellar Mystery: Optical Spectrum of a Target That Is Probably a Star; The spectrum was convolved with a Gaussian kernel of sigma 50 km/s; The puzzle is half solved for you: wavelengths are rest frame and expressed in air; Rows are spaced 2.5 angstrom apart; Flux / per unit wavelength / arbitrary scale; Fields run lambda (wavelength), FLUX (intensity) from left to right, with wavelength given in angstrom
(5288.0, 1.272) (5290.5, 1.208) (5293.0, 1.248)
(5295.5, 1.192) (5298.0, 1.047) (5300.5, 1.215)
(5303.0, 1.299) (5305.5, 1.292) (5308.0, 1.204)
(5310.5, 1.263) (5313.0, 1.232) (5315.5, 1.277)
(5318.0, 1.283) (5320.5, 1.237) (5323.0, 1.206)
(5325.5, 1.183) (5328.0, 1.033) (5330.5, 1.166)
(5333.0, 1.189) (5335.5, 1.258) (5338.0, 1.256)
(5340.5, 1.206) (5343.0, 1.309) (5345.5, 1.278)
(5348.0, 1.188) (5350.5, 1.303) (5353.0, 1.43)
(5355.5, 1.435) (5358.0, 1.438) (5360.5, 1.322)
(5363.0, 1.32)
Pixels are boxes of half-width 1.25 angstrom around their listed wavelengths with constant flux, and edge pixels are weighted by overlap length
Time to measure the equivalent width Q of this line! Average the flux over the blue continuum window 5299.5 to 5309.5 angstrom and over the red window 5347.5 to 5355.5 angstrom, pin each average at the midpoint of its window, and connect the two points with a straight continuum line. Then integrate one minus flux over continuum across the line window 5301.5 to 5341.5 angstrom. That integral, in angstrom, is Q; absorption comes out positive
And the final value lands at 1.85 angstrom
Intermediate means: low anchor 1.25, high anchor 1.34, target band 1.22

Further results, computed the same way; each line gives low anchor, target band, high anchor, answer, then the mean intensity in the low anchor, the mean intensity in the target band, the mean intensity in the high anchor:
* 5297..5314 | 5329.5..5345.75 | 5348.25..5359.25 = 1.1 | 1.22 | 1.24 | 1.38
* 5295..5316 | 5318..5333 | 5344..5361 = 1.1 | 1.22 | 1.18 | 1.34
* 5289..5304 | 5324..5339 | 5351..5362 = 1.5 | 1.2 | 1.18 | 1.4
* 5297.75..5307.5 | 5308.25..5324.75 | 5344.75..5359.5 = 0.2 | 1.23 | 1.24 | 1.35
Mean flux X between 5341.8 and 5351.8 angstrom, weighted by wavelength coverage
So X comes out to 1.27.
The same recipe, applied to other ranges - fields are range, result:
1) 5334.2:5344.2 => 1.26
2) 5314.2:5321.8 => 1.27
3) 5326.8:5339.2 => 1.18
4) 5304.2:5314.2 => 1.25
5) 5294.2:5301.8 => 1.15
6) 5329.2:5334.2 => 1.18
